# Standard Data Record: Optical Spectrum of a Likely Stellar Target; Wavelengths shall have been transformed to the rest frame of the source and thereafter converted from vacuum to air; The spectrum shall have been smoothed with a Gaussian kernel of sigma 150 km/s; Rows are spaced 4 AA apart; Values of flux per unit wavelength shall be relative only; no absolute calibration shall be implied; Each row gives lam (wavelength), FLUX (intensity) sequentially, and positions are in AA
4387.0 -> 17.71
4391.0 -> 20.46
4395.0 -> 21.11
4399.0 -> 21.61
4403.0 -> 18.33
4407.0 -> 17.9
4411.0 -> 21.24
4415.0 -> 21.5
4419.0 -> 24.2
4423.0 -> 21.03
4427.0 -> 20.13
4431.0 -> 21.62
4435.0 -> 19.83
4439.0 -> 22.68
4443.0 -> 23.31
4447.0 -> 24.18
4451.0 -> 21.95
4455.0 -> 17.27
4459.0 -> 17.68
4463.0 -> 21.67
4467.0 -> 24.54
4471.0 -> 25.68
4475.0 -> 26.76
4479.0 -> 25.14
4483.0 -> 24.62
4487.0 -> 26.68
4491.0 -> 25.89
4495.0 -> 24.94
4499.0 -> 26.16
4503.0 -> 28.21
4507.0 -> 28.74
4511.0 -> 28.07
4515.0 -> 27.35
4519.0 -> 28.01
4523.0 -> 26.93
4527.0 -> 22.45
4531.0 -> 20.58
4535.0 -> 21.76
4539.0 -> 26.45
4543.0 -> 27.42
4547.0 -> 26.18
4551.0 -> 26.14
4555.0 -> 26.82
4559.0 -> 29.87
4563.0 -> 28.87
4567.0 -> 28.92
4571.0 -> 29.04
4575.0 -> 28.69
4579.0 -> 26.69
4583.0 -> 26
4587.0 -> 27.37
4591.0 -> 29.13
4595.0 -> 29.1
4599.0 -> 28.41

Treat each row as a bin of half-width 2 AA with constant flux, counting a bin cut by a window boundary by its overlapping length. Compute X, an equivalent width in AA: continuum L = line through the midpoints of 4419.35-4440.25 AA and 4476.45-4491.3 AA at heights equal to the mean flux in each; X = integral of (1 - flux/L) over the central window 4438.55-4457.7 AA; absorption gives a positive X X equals 0.85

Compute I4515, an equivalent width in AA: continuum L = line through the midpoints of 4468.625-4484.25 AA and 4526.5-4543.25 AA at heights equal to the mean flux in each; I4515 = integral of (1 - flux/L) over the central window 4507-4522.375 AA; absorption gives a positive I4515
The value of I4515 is -2.3 AA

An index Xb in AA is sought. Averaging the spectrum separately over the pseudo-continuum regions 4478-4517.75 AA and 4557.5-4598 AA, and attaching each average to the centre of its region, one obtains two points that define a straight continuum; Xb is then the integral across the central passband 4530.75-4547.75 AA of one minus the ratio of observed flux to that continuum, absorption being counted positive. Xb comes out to 1.7 AA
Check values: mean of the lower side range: 26.6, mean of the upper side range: 28.4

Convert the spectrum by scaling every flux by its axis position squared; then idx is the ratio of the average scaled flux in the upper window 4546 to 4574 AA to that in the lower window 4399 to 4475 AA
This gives 1.38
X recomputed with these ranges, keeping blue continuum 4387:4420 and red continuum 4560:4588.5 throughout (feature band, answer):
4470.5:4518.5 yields -4.1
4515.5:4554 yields 1.5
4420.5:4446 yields 0.3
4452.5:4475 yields 1.3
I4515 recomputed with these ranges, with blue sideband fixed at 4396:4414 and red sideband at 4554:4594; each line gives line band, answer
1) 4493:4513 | -2.01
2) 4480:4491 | -0.81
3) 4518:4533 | 0.89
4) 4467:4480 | -1.35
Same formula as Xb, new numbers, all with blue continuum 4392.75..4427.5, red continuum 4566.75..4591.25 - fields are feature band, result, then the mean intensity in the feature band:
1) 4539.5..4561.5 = -0.5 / 27.3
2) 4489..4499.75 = -0.6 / 25.6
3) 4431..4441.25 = 0.2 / 21.4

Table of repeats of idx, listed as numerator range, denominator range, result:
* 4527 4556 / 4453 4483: 1.12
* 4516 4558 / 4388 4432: 1.30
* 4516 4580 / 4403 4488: 1.25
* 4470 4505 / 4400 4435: 1.30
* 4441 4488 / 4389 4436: 1.14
